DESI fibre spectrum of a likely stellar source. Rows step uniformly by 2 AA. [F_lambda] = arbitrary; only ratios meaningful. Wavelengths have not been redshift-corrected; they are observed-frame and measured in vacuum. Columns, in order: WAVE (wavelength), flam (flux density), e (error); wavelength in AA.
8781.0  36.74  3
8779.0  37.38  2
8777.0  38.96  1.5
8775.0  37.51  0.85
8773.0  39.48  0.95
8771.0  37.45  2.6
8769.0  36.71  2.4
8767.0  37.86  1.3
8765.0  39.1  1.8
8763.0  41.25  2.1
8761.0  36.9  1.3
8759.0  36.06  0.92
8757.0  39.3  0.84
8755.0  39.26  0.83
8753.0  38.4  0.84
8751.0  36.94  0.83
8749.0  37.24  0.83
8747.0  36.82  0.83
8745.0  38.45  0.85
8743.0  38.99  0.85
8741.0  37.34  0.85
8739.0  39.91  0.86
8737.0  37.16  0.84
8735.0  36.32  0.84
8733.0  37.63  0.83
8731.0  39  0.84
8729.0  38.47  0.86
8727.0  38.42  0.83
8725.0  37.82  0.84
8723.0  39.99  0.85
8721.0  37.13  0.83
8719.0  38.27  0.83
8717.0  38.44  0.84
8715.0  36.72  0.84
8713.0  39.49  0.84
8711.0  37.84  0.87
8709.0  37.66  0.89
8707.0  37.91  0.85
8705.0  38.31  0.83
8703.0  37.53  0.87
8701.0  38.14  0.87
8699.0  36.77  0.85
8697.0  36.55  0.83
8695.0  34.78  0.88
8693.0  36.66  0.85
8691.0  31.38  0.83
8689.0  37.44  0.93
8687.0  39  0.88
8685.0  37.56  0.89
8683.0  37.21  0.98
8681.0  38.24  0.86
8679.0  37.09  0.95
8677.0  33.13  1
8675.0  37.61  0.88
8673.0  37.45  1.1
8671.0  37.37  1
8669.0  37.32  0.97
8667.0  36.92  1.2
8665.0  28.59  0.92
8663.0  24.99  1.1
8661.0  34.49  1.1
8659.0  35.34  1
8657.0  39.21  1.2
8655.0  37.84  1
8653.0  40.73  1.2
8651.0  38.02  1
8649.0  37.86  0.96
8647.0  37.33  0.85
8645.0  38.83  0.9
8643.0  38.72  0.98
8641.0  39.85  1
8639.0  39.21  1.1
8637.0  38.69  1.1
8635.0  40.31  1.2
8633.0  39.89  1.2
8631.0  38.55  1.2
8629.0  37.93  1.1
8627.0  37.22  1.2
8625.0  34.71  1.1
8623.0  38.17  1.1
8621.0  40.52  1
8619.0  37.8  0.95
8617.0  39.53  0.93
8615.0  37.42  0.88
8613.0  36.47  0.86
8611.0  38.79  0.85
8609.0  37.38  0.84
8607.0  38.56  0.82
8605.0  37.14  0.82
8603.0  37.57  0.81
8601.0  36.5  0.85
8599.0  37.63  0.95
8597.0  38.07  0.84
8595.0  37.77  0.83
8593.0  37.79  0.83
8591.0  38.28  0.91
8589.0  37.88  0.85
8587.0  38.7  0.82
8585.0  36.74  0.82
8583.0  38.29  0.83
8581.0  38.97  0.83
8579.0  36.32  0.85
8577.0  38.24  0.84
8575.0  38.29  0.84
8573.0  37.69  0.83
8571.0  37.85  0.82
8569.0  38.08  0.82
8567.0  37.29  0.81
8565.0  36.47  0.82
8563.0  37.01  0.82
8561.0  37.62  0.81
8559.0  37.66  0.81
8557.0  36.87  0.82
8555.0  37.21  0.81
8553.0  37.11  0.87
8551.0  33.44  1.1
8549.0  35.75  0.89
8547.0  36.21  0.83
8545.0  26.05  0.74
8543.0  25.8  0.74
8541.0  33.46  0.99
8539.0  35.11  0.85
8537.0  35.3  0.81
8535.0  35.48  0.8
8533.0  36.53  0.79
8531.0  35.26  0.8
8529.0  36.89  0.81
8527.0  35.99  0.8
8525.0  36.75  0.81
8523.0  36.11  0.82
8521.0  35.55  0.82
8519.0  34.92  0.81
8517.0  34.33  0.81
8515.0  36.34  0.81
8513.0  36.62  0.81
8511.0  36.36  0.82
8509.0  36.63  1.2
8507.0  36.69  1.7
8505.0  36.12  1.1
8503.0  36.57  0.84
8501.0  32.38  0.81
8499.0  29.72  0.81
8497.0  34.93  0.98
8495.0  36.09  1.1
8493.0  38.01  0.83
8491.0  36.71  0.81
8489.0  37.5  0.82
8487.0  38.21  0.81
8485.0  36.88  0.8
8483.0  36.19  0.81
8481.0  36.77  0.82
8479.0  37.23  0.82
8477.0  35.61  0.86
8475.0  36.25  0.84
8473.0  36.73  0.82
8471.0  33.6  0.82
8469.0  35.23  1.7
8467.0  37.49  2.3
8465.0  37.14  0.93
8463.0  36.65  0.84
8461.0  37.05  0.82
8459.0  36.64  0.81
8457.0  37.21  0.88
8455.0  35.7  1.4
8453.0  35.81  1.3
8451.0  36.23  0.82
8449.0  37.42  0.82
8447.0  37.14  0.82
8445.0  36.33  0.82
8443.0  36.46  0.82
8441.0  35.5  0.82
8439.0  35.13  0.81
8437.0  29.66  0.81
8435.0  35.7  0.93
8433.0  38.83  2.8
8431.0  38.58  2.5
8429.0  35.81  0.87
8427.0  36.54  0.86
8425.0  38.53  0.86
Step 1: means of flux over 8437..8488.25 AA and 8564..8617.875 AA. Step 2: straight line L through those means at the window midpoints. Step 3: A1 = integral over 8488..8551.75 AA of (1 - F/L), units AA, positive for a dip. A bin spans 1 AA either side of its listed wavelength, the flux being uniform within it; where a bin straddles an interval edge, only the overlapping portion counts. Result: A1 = 3.4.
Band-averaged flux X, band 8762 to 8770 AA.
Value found 38.7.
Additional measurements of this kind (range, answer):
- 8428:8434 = 37.7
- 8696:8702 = 37.2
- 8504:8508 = 36.4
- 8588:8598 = 38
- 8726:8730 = 38.4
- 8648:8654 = 38.9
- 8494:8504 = 33.9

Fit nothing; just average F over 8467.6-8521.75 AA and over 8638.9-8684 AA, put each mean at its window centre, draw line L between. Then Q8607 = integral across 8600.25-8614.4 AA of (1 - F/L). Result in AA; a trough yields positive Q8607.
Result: -0.4 AA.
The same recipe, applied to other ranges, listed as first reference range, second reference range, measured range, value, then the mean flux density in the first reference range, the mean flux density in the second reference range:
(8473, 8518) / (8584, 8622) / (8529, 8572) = 1.92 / 36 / 37.9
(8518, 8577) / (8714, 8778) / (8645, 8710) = 1.37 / 35.7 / 38.1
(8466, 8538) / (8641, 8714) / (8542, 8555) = 1.22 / 35.9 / 36.7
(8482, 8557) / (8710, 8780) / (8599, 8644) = -2.01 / 35.3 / 38.1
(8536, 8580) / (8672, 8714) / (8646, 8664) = 0.22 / 35.7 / 37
